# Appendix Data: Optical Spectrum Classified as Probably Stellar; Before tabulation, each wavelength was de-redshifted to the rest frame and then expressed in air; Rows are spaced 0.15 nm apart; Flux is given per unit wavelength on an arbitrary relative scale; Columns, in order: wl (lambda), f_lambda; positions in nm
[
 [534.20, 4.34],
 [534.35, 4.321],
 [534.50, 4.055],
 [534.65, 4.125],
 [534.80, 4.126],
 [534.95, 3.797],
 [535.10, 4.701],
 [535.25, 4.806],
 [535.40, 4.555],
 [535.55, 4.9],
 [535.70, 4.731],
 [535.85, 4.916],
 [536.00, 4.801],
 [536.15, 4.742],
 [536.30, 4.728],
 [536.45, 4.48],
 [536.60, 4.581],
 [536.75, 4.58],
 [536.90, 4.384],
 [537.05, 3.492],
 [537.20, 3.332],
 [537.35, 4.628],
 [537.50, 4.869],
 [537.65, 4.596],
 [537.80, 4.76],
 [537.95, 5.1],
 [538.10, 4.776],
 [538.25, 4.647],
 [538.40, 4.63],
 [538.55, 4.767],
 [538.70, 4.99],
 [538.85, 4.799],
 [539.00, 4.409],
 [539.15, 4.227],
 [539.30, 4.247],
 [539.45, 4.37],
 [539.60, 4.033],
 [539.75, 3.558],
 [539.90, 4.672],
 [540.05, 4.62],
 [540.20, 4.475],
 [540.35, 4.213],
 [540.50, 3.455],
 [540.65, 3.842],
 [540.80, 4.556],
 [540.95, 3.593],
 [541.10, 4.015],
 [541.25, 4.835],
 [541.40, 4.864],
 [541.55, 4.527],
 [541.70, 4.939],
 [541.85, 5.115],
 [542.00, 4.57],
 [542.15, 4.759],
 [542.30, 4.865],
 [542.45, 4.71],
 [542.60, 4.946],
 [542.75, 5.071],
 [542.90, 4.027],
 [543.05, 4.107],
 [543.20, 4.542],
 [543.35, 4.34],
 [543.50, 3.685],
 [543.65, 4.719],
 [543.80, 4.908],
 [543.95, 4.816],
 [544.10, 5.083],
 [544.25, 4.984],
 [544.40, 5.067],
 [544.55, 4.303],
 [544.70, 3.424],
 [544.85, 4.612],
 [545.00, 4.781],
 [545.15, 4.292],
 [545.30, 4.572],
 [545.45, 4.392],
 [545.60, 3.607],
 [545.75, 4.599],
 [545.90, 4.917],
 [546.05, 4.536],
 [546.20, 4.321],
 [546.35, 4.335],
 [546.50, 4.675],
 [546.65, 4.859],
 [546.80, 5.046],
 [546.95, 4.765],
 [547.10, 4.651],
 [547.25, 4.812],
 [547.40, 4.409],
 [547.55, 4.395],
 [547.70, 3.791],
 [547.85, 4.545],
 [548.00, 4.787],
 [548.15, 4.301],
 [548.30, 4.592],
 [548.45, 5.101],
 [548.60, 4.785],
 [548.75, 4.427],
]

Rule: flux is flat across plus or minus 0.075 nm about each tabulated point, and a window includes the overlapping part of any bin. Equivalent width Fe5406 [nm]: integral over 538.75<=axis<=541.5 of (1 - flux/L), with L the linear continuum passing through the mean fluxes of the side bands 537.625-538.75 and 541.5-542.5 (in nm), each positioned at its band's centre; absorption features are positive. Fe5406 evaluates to 0.30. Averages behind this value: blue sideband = 4.79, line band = 4.27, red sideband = 4.79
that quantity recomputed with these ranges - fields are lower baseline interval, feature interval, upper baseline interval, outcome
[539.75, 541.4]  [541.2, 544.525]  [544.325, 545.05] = -0.276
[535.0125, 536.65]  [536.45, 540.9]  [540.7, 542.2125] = 0.233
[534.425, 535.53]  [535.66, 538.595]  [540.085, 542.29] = -0.137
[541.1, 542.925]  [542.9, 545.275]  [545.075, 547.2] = 0.078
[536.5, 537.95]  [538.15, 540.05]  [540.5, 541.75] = -0.040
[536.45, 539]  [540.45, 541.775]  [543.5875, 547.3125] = 0.077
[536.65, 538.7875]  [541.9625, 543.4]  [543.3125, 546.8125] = -0.021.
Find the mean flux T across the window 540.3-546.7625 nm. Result 4.5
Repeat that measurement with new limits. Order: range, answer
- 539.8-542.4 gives 4.46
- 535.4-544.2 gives 4.52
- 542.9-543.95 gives 4.39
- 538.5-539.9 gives 4.39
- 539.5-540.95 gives 4.13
